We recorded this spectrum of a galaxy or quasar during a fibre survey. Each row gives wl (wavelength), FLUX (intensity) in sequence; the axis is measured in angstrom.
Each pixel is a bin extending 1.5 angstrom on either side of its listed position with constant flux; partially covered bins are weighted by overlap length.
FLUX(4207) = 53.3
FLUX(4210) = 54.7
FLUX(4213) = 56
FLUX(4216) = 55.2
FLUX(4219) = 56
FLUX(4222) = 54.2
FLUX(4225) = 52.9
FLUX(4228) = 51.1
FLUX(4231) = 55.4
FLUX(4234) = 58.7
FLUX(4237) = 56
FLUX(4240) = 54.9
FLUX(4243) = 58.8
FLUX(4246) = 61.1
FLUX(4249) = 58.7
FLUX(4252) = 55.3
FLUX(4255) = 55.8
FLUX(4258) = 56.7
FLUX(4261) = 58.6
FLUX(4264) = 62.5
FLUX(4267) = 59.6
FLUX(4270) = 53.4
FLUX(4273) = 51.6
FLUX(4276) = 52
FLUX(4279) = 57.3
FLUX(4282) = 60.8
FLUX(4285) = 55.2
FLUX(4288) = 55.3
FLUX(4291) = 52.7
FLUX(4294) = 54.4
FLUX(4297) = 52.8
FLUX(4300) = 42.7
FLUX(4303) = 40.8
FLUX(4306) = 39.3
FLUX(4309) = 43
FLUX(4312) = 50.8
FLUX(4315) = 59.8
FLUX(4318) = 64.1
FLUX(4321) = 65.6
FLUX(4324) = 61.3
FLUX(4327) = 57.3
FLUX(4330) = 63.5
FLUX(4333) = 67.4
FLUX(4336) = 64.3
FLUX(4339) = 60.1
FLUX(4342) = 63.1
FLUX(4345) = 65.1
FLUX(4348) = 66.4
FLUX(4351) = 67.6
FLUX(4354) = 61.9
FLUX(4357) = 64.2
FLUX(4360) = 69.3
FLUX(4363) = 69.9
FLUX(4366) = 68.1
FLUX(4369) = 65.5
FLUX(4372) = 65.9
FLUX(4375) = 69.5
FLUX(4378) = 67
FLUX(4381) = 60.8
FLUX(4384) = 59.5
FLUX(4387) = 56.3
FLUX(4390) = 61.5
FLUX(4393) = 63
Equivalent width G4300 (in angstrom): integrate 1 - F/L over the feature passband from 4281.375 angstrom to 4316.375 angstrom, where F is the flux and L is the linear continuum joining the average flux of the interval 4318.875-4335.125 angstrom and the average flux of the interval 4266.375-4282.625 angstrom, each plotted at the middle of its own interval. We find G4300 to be 5.0 angstrom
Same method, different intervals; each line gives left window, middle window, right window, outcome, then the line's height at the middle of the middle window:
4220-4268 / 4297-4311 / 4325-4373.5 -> 4.2 angstrom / 61.5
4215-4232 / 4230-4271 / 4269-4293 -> -2.4 angstrom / 54.4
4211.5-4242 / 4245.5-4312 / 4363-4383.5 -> 6.1 angstrom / 59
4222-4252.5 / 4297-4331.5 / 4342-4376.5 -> 5.2 angstrom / 62.7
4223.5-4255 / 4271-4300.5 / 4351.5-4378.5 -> 3.1 angstrom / 60.2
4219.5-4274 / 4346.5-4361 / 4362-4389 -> -0.6 angstrom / 63.2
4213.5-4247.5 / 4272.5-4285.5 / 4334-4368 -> 0.9 angstrom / 59.7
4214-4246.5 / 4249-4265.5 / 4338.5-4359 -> -0.1 angstrom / 57.7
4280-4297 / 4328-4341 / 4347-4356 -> -0.2 angstrom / 62.6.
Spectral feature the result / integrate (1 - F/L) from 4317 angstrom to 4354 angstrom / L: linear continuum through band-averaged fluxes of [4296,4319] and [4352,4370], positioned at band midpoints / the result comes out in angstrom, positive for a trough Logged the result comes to -3.7 angstrom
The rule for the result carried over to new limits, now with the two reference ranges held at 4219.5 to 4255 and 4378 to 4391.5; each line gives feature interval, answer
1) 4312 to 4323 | -0.6 angstrom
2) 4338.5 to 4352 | -1.2 angstrom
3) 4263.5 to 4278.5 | 0.4 angstrom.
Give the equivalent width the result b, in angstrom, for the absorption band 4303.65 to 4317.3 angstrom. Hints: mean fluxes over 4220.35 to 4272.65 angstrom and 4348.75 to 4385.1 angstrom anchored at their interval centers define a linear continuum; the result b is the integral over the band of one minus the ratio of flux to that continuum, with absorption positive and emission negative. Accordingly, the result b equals 2.9 angstrom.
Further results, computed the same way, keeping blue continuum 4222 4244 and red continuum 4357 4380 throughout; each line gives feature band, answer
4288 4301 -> 1.99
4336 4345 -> 0.32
